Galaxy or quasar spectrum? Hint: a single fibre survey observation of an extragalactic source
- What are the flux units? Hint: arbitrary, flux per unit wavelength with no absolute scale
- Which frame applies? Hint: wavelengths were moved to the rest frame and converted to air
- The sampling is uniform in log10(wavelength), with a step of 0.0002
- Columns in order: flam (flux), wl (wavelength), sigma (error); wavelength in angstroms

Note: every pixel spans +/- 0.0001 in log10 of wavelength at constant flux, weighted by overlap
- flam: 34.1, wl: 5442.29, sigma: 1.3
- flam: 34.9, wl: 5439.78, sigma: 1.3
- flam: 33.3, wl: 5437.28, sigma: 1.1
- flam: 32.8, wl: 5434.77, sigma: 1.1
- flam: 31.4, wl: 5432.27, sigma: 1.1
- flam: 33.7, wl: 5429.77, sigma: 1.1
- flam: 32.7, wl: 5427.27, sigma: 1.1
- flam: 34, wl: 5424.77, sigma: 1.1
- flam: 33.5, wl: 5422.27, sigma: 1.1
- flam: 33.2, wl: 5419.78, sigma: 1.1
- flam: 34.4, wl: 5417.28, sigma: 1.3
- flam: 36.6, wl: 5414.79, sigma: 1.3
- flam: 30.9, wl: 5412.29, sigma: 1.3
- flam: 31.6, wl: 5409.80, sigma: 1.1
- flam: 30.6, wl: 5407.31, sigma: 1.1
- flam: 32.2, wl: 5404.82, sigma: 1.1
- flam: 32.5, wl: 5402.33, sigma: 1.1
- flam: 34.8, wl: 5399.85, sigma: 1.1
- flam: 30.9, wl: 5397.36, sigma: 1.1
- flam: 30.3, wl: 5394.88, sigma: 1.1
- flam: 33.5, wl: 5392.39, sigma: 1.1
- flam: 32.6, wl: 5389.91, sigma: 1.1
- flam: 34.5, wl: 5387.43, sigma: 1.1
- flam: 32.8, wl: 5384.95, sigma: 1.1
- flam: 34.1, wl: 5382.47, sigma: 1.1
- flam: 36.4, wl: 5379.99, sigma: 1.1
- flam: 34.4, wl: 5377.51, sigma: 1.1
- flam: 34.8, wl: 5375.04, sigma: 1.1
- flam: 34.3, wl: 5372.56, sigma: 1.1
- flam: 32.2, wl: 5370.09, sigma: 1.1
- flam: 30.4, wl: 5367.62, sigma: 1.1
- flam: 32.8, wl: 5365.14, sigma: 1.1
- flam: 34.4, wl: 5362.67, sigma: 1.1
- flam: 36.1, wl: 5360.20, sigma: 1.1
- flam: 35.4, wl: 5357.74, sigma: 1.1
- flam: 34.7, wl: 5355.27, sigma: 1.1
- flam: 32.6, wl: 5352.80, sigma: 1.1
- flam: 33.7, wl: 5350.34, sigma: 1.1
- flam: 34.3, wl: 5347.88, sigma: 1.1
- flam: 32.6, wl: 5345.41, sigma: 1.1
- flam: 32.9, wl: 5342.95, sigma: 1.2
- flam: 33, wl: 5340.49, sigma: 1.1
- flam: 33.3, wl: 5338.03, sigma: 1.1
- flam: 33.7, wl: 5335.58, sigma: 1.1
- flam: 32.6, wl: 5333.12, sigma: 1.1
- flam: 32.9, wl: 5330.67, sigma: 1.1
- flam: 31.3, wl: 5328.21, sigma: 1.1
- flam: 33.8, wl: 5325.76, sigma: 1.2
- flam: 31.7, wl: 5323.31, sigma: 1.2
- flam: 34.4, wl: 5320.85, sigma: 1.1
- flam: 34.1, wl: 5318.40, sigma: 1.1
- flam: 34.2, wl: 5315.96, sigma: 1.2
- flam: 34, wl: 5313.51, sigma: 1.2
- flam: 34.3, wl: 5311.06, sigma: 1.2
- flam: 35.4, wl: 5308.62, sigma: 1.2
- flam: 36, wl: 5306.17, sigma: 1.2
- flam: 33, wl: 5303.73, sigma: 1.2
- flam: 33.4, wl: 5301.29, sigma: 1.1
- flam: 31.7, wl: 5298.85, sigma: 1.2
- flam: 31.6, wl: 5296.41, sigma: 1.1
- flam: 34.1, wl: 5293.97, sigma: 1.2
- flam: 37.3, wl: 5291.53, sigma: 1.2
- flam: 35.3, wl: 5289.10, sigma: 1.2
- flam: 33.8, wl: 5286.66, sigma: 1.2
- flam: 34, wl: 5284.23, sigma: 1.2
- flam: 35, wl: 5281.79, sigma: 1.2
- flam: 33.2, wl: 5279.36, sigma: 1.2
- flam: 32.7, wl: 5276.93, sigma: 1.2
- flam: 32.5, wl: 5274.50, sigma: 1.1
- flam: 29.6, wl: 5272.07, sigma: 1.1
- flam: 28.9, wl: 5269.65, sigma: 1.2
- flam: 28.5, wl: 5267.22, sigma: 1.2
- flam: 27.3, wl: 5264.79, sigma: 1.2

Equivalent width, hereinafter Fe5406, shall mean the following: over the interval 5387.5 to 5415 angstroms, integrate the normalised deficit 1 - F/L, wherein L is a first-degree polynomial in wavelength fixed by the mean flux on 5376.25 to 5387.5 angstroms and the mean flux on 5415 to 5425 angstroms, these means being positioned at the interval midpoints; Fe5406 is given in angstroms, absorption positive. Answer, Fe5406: 1.5 angstroms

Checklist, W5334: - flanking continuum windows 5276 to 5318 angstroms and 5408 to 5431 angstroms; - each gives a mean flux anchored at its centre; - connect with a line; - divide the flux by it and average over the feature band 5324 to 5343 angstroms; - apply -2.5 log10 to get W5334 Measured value 0.03 mag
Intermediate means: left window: 34.1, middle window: 32.9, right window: 33.3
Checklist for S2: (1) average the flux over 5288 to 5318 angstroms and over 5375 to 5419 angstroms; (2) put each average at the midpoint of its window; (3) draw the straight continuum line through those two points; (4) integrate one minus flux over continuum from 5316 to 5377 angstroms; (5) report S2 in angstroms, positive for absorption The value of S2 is 0.5 angstroms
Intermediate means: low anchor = 34.2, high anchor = 33.2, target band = 33.4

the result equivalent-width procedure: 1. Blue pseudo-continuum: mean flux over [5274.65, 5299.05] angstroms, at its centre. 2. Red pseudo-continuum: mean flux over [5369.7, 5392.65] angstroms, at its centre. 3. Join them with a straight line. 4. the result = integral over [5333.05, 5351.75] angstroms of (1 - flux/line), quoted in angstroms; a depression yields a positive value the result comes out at 0.4 angstroms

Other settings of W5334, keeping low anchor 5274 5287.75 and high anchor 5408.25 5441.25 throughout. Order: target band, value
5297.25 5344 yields 0.00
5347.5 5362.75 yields -0.03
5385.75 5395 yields 0.01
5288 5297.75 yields -0.03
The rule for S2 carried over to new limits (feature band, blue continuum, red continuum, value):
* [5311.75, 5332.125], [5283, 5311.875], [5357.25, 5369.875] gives 0.4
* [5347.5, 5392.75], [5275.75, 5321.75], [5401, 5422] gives -0.8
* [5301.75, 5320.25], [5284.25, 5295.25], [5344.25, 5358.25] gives 0.1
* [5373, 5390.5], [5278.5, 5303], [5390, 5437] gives -0.6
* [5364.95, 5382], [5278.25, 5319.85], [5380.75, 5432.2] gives -0.2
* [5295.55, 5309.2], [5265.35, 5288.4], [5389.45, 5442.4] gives -0.6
